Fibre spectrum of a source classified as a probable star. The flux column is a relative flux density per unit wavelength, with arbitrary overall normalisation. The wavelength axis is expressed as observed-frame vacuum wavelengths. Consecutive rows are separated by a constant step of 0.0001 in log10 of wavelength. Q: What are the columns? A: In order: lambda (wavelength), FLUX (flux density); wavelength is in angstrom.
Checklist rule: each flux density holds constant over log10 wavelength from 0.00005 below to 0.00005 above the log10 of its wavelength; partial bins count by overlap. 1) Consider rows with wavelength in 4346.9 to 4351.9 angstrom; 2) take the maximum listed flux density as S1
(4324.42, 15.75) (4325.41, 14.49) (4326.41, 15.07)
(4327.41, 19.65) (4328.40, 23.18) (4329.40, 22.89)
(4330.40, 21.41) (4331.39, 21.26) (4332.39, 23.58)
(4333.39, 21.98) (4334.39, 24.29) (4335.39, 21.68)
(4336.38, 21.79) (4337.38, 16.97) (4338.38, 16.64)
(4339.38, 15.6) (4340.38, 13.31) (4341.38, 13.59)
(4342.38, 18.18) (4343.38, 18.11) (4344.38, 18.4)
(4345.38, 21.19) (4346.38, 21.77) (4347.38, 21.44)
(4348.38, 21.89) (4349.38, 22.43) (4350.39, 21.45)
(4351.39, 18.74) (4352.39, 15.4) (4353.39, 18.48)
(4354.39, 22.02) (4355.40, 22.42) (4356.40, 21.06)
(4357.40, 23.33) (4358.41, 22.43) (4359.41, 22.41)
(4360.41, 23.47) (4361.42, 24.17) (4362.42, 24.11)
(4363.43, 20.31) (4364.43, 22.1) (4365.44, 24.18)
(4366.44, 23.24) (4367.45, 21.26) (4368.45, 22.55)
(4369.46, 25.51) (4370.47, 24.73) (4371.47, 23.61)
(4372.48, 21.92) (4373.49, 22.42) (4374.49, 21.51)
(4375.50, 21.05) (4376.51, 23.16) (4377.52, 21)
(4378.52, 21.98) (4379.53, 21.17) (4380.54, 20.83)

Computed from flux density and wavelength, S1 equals 22.43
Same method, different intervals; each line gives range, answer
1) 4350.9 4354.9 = 22.02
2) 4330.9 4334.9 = 24.29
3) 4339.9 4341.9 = 13.59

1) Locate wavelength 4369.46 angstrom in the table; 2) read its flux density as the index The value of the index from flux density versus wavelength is 25.51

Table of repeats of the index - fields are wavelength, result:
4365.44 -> 24.18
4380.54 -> 20.83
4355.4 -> 22.42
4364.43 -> 22.1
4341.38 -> 13.59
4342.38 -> 18.18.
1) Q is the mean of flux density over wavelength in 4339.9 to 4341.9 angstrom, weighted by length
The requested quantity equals 13.5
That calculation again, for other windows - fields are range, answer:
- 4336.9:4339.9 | 16.4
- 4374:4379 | 21.7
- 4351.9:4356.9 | 19.9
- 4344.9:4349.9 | 21.7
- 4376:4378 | 22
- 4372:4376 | 21.7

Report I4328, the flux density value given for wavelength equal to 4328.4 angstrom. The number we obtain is 23.18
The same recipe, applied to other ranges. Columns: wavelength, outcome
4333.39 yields 21.98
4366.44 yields 23.24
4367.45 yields 21.26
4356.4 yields 21.06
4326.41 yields 15.07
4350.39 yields 21.45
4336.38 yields 21.79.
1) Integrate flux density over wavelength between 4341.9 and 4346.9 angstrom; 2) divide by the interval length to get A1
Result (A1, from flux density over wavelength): 19.6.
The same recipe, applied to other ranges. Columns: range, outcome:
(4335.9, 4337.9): 19.3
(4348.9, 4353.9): 19.3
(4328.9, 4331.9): 21.9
